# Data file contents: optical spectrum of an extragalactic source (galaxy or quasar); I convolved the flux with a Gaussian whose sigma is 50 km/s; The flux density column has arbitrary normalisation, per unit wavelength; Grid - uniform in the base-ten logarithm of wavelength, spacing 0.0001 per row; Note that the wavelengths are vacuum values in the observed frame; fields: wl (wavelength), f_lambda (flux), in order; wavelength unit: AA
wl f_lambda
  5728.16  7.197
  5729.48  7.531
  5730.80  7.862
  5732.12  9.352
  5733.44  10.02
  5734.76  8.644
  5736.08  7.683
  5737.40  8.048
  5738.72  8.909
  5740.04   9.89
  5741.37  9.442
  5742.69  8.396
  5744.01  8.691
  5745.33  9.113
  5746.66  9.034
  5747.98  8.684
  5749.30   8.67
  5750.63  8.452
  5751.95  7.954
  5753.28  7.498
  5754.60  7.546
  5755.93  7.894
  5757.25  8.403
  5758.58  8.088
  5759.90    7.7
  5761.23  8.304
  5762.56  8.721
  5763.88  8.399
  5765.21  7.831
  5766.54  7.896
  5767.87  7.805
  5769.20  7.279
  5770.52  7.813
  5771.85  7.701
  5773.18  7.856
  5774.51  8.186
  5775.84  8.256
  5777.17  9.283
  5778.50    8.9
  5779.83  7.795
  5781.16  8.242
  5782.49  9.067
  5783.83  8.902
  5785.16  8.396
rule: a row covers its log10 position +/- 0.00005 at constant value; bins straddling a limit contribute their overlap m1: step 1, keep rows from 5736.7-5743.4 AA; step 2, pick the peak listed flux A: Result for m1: 9.89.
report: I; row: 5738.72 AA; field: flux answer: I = 8.909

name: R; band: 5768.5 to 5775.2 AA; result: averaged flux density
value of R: 7.77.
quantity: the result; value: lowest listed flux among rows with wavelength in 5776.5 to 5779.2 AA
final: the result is 8.9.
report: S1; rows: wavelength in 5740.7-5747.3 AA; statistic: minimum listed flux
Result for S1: 8.396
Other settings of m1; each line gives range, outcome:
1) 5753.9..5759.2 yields 8.403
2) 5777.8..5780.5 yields 8.9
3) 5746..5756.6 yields 9.034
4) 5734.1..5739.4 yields 8.909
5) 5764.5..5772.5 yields 7.896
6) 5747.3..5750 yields 8.684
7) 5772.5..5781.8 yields 9.283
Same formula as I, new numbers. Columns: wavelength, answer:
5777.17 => 9.283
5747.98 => 8.684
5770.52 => 7.813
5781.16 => 8.242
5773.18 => 7.856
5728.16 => 7.197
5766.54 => 7.896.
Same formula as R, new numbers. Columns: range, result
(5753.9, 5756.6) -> 7.74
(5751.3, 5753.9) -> 7.71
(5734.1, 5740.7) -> 8.64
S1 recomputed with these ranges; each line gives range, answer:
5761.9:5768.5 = 7.805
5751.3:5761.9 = 7.498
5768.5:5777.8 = 7.279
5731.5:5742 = 7.683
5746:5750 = 8.67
